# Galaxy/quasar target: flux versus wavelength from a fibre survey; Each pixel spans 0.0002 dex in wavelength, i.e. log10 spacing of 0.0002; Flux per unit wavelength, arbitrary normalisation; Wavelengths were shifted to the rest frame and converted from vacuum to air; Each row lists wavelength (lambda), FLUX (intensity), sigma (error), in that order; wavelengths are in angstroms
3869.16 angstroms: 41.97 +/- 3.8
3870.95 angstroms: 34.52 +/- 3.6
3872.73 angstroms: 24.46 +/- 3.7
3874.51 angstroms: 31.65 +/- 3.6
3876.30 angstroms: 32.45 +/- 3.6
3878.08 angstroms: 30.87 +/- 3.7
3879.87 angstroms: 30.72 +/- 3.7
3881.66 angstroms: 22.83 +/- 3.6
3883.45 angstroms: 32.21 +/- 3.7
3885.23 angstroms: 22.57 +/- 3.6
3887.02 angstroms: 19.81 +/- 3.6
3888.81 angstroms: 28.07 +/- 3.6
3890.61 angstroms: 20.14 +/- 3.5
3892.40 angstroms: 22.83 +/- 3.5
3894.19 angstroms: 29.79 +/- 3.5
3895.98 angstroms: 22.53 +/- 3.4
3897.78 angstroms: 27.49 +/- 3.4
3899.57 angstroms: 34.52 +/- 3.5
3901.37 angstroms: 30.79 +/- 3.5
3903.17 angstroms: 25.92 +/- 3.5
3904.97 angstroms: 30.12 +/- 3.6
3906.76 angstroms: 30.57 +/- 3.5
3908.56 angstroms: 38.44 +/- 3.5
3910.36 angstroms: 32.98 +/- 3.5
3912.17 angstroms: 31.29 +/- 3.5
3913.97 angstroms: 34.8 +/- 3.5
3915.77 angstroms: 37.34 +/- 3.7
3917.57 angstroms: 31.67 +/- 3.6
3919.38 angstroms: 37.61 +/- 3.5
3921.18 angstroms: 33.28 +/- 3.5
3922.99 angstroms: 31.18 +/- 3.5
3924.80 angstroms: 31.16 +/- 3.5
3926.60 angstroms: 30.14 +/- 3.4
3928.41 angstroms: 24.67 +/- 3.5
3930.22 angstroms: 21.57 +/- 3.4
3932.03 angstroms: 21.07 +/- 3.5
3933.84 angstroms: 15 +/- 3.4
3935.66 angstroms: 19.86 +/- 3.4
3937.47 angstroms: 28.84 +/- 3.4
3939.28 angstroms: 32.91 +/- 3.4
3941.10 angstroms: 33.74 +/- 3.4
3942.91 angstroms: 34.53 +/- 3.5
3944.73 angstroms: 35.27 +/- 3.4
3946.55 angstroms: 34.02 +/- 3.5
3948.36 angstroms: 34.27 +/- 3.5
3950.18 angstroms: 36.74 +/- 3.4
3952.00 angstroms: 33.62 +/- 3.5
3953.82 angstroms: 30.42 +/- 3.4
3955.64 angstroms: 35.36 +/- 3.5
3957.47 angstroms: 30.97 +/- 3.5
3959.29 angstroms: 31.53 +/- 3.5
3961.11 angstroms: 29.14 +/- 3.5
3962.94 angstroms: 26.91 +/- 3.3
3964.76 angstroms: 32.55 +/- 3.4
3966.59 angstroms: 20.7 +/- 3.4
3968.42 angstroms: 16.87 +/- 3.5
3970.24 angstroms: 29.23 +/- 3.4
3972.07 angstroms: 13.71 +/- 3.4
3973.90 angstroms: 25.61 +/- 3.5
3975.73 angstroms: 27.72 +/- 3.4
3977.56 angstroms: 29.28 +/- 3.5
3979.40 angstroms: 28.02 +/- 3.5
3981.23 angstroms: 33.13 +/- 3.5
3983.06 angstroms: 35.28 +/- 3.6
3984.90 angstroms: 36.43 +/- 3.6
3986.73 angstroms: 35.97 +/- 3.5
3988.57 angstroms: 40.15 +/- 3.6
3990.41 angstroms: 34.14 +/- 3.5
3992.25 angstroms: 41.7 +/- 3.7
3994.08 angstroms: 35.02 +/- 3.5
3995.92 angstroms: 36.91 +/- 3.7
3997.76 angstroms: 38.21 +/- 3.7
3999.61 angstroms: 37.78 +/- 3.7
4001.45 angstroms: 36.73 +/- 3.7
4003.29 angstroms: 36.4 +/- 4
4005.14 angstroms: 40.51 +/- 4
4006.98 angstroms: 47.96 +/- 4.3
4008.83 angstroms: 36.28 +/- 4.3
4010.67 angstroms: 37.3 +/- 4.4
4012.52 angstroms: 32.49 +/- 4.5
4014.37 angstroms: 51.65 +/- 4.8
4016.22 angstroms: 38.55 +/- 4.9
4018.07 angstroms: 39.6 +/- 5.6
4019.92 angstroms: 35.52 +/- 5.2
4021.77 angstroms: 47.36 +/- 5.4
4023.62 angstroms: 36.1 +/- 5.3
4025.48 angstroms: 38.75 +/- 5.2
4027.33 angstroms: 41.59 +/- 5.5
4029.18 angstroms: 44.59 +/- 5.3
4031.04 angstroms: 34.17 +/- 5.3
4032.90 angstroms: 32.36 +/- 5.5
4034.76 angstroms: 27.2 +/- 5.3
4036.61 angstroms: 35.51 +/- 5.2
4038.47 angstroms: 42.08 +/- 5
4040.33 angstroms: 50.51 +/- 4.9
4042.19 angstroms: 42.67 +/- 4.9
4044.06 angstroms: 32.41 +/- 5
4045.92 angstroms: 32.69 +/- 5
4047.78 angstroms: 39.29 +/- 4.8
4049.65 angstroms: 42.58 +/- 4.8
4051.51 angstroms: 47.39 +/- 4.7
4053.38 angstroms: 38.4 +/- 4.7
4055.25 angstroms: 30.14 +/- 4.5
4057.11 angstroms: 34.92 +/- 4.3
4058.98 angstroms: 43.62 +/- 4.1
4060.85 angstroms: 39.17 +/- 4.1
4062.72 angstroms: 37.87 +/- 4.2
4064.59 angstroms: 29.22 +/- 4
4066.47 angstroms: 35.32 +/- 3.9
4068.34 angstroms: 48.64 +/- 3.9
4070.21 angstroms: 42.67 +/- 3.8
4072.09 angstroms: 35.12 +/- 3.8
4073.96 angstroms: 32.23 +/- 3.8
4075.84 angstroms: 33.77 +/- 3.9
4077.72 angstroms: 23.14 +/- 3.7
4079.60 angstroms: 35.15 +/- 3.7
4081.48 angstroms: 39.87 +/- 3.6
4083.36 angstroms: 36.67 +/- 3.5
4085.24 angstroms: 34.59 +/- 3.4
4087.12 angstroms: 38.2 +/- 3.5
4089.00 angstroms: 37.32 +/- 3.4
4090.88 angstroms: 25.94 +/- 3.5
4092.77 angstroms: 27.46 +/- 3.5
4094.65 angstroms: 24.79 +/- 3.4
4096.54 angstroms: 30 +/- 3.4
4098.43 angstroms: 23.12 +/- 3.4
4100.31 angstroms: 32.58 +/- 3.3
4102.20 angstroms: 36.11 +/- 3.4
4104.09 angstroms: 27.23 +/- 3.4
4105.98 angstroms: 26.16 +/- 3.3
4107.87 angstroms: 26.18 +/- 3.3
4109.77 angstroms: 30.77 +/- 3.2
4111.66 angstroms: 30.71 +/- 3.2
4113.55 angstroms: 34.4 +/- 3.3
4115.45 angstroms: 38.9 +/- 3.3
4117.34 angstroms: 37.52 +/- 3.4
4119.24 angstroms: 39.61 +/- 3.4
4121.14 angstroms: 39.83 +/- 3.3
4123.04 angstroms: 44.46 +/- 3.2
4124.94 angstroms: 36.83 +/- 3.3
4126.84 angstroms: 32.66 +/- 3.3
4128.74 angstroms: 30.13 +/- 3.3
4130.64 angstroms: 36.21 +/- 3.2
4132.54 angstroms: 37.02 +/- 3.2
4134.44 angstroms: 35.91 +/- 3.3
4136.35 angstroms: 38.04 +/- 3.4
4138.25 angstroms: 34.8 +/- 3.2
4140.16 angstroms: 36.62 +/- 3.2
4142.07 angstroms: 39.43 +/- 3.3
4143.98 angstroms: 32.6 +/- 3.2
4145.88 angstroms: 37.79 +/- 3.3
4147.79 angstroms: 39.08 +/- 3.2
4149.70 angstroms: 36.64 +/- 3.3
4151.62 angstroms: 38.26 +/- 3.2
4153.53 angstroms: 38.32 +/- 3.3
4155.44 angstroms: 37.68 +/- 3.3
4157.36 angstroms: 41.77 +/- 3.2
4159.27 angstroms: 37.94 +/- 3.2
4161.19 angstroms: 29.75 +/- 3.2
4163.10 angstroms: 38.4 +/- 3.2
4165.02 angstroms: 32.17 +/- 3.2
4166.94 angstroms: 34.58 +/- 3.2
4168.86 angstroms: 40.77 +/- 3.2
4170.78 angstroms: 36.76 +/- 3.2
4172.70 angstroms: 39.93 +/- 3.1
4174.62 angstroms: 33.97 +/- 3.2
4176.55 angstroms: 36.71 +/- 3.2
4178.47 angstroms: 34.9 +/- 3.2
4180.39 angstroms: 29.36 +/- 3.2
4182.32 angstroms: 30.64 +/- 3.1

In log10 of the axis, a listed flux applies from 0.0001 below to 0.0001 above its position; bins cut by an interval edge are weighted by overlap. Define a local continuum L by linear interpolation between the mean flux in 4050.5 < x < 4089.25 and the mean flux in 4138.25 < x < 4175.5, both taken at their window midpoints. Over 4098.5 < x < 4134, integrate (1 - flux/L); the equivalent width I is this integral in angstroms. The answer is 2.7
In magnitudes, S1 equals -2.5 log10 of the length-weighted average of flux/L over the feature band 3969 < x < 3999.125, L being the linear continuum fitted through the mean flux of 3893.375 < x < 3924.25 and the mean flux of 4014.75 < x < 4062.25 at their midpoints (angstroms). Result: 0.11 mag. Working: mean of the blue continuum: 31.8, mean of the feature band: 32.4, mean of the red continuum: 38.8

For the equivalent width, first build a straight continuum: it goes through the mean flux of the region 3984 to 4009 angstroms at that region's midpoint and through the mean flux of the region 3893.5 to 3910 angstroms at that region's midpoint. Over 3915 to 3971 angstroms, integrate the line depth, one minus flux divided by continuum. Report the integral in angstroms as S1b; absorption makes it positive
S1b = 6.39 angstroms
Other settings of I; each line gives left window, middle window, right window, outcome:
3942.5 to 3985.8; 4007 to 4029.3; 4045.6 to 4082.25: -4.15 angstroms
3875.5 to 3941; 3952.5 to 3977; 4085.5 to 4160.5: 2.47 angstroms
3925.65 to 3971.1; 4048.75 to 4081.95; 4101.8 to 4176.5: -4.07 angstroms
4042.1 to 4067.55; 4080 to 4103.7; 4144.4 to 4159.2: 3.51 angstroms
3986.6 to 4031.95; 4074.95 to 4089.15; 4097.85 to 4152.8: 0.68 angstroms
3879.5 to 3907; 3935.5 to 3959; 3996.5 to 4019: 0.01 angstroms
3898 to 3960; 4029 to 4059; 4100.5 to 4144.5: -4.18 angstroms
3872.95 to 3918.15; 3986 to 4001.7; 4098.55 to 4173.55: -2.77 angstroms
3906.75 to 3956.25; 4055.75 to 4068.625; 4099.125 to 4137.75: -1.58 angstroms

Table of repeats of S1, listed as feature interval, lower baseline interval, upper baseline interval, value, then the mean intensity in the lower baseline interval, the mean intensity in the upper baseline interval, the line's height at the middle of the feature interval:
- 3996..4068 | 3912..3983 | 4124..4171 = -0.19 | 29.4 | 36.4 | 32.4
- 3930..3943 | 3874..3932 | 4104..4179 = 0.18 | 29.3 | 35.9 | 30.2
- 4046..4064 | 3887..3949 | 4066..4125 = -0.18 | 29.5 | 33.9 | 32.9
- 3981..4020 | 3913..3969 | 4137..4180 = -0.20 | 30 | 36.7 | 31.8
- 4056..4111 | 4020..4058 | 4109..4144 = 0.12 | 38.5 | 36.2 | 37.3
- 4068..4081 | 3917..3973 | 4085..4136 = -0.10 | 29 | 33.2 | 32.3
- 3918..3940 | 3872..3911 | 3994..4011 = 0.16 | 28.3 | 38.5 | 31.7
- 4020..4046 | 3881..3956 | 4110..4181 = -0.17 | 29.6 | 36.5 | 33.1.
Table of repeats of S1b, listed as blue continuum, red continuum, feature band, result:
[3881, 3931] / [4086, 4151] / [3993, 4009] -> -3.67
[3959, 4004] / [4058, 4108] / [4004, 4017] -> -3.44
